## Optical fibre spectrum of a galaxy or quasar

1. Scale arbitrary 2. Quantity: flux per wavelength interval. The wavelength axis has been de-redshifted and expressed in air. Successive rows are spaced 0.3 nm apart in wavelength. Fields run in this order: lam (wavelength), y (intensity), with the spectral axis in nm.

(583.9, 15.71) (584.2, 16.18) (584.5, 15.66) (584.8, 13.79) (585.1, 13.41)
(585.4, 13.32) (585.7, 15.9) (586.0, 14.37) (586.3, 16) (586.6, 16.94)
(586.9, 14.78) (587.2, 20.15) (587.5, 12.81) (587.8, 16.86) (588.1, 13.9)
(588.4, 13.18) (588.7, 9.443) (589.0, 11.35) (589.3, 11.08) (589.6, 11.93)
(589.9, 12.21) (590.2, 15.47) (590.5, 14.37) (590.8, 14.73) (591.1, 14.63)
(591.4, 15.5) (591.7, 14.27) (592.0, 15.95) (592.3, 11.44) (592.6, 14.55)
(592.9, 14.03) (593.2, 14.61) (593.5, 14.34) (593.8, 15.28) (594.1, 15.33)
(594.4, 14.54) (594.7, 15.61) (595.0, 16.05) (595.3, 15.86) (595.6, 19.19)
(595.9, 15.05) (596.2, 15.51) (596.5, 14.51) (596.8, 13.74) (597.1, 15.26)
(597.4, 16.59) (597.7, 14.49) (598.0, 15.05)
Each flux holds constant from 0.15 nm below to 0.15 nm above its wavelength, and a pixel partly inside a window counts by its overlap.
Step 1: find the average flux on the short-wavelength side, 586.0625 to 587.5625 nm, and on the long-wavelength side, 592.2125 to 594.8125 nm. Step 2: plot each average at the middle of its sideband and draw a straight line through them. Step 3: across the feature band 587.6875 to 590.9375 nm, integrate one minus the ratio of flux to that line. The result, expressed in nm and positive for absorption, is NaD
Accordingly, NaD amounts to 0.52 nm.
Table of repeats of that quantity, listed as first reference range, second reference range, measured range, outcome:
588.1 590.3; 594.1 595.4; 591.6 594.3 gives -0.01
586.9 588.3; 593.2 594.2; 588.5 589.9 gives 0.39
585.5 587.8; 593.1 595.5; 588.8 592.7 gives 0.49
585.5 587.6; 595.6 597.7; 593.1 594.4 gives 0.05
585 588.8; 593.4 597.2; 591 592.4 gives 0.06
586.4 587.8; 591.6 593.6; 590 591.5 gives 0.00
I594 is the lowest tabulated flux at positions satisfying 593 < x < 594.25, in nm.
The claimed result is 14.34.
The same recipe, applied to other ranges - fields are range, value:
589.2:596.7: 11.08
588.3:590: 9.443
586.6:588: 12.81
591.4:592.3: 11.44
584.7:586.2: 13.32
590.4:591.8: 14.27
